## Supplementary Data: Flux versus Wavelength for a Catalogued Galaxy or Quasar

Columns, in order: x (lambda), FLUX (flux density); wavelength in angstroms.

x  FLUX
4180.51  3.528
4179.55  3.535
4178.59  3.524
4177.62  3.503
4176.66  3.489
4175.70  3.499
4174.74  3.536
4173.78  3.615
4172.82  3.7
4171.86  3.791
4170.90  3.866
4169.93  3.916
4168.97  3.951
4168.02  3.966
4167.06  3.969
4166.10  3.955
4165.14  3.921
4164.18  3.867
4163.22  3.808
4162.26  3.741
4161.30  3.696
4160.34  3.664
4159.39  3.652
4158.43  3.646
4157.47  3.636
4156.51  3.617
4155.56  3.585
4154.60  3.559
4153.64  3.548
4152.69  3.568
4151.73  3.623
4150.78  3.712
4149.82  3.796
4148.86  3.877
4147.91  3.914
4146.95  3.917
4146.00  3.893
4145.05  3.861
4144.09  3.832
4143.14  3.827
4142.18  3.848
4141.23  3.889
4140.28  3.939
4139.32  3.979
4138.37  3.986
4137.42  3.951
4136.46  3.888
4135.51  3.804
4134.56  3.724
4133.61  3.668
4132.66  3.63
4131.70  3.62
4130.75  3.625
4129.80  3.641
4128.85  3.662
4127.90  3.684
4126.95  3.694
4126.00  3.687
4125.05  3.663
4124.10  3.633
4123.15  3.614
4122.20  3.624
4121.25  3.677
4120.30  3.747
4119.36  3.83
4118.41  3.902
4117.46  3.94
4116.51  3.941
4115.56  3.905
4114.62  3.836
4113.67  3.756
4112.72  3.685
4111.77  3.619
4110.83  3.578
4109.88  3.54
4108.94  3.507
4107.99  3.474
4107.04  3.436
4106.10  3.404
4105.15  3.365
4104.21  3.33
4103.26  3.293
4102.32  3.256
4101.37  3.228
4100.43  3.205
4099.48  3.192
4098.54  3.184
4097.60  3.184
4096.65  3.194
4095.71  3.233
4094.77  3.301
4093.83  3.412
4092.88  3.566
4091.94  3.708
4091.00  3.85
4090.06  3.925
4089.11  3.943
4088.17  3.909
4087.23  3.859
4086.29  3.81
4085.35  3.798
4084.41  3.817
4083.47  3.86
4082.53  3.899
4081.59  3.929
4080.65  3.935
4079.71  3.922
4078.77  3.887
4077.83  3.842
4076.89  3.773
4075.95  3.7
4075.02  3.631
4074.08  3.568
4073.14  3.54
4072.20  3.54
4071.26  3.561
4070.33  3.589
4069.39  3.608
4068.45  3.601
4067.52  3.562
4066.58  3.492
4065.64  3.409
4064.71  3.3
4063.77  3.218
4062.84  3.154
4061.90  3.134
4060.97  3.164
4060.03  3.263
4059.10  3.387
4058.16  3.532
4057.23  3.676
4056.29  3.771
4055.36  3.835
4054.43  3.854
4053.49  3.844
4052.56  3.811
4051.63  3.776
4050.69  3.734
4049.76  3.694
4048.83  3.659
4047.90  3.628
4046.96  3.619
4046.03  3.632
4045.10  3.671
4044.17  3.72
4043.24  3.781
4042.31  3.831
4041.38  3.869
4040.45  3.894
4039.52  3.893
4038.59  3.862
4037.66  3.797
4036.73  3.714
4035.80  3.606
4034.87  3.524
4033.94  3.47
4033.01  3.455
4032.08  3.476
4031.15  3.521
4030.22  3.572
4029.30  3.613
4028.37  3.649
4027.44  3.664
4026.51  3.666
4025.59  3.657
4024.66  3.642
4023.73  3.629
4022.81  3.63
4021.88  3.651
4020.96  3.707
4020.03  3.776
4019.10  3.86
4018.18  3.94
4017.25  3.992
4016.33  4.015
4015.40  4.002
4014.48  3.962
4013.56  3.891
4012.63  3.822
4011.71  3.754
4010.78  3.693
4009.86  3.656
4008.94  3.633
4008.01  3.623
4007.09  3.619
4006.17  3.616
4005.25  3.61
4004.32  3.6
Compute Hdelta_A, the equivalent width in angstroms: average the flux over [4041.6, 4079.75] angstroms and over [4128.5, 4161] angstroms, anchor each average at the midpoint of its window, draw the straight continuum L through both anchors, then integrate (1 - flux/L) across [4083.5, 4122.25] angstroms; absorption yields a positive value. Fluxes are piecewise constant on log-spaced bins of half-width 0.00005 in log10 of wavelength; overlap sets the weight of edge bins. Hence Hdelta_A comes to 1.0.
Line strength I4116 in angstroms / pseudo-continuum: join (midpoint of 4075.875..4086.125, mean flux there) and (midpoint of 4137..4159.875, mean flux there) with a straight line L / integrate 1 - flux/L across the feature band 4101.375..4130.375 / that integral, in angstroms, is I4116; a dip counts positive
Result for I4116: 1.4 angstroms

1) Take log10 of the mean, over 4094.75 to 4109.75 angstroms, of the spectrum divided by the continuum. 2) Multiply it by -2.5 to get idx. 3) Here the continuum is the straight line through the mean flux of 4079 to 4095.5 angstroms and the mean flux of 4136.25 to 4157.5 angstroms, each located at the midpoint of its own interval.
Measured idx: 0.15 mag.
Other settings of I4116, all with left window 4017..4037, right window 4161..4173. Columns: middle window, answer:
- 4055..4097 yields 1.2 angstroms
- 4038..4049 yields -0.3 angstroms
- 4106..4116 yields 0.4 angstroms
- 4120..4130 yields 0.3 angstroms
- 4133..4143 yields -0.1 angstroms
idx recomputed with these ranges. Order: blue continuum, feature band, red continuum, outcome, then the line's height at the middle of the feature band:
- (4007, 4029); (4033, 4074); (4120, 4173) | 0.04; 3.76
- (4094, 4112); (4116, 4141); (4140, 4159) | -0.06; 3.57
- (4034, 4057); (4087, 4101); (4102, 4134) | 0.05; 3.67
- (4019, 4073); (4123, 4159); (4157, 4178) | -0.01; 3.72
